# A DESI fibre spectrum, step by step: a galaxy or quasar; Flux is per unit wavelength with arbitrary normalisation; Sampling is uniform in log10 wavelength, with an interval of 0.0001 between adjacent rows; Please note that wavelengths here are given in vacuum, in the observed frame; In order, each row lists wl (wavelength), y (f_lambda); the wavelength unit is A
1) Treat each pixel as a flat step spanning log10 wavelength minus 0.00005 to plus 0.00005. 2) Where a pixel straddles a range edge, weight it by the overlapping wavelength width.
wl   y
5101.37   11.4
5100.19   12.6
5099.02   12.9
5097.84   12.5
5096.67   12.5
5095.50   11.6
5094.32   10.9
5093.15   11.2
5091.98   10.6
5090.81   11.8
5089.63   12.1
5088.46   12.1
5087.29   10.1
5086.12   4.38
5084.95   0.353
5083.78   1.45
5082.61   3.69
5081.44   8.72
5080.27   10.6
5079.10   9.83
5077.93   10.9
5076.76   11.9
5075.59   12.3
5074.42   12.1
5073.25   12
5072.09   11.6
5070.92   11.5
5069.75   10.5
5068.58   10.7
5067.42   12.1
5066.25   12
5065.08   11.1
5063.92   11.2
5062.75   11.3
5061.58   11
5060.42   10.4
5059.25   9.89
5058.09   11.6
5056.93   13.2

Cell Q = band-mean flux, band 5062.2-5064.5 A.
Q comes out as 11.2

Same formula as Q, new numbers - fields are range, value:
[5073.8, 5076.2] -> 12.2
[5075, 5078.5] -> 11.7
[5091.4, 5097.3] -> 11.4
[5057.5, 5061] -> 10.7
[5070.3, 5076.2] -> 11.9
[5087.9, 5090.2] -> 12.1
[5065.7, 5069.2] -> 11.6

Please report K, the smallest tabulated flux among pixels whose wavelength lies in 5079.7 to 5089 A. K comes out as 0.353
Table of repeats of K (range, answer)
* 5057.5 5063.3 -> 9.89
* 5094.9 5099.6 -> 11.6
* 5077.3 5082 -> 8.72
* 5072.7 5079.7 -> 9.83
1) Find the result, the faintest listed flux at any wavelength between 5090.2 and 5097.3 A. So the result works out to 10.6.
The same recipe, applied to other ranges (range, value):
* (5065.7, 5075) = 10.5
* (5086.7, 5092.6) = 10.1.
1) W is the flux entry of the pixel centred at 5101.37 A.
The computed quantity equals 11.4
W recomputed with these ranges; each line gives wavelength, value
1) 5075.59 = 12.3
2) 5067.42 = 12.1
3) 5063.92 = 11.2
